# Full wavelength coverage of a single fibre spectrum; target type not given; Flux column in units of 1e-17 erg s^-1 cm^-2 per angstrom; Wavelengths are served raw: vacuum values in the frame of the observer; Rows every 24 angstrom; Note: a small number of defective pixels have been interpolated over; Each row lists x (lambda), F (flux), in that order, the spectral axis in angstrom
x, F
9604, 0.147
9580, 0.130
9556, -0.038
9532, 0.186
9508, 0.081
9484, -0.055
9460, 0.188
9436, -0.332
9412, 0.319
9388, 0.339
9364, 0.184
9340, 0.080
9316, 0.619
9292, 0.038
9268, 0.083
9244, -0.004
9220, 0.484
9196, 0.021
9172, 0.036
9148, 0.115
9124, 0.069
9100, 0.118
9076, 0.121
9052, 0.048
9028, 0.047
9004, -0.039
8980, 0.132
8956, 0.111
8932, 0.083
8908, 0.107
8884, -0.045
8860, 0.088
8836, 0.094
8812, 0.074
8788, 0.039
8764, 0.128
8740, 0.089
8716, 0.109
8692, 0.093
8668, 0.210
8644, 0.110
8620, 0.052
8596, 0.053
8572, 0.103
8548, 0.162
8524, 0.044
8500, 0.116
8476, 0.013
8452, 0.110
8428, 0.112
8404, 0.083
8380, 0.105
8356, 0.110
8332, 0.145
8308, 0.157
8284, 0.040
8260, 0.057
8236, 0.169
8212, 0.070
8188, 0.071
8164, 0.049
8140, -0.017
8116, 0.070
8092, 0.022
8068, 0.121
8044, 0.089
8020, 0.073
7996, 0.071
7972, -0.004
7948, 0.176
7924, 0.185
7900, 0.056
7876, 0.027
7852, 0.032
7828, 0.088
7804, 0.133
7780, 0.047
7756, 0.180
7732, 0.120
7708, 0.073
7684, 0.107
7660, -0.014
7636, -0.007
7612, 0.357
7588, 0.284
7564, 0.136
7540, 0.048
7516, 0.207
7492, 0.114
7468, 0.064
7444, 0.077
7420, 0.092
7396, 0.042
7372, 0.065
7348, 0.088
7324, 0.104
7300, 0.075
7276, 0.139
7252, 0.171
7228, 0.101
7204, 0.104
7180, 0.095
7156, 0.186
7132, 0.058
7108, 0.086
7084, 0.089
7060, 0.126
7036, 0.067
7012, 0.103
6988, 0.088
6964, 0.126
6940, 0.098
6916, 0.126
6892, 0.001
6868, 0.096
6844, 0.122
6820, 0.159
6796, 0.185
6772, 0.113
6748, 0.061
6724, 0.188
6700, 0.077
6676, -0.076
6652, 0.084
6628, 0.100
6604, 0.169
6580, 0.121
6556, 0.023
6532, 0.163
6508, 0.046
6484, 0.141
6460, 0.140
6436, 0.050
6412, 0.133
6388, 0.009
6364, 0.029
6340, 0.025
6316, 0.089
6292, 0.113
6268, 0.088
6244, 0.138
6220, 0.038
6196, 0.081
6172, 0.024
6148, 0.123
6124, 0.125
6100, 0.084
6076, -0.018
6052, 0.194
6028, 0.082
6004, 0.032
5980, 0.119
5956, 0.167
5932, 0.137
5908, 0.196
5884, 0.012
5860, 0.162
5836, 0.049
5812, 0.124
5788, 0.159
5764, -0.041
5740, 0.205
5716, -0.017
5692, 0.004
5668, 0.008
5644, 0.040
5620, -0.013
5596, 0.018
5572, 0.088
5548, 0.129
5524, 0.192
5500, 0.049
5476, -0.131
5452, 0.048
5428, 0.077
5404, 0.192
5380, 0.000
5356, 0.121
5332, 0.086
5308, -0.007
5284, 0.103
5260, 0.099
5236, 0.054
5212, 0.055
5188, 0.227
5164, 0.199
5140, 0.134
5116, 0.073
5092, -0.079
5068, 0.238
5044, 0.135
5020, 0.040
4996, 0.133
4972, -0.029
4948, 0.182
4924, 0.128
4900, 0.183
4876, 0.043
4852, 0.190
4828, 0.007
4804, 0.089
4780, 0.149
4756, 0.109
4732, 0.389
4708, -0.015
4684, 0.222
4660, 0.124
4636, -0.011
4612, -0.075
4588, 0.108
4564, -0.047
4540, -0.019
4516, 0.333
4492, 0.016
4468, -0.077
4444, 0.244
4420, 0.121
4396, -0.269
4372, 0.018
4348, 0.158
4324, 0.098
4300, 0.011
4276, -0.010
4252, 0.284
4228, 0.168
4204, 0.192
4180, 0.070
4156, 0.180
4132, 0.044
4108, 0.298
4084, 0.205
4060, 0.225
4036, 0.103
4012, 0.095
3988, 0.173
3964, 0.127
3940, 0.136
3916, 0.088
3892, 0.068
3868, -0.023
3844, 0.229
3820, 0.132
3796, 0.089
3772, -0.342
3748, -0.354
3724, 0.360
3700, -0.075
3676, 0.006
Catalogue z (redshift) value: 1.472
